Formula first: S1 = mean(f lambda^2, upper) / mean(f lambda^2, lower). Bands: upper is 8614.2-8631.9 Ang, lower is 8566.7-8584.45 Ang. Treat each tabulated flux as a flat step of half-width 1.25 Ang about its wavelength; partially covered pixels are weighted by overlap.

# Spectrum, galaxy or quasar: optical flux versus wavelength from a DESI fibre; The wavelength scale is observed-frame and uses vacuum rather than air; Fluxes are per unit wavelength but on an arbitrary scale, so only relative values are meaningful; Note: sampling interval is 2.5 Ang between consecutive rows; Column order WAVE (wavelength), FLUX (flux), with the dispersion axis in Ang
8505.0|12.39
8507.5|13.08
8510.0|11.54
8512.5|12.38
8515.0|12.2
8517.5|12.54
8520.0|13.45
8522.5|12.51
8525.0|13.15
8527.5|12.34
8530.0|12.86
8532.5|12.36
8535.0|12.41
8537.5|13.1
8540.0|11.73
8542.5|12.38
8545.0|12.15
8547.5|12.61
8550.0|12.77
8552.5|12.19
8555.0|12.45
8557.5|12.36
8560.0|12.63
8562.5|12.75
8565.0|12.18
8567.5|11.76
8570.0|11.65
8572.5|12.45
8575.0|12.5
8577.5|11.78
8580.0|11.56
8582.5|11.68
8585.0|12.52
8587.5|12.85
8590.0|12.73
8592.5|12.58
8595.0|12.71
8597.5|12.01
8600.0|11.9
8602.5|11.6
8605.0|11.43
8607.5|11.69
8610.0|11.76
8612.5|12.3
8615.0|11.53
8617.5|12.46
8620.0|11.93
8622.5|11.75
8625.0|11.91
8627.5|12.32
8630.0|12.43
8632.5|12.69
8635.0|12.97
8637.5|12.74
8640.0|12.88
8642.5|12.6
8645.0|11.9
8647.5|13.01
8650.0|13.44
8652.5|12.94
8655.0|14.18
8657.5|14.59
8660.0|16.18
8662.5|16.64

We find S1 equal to 1.02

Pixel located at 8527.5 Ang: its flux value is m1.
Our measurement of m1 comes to 12.34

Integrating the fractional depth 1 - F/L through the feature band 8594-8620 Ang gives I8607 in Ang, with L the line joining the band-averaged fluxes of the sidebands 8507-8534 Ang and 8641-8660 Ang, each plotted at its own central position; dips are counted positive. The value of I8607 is 2.4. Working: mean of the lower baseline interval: 12.6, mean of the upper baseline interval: 13.4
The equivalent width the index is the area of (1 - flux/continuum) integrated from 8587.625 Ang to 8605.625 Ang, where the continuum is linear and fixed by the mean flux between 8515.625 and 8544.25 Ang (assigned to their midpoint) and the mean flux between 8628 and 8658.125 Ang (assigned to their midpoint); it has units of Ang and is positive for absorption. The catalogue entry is 0.9 Ang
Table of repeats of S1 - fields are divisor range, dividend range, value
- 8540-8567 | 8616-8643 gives 1.02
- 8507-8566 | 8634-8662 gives 1.11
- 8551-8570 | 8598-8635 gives 0.99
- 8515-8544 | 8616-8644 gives 1.01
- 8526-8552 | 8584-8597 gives 1.03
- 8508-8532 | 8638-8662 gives 1.12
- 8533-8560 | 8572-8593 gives 1.00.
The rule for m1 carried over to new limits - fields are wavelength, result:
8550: 12.77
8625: 11.91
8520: 13.45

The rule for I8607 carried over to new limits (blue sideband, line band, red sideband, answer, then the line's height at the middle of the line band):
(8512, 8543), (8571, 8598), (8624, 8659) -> 0.95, 12.8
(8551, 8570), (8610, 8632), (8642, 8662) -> 1.96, 13.3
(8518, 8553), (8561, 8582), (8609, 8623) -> 0.40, 12.3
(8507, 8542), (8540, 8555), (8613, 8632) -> 0.07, 12.4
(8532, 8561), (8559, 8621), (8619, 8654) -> 1.85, 12.5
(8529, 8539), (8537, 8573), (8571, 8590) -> 0.38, 12.5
